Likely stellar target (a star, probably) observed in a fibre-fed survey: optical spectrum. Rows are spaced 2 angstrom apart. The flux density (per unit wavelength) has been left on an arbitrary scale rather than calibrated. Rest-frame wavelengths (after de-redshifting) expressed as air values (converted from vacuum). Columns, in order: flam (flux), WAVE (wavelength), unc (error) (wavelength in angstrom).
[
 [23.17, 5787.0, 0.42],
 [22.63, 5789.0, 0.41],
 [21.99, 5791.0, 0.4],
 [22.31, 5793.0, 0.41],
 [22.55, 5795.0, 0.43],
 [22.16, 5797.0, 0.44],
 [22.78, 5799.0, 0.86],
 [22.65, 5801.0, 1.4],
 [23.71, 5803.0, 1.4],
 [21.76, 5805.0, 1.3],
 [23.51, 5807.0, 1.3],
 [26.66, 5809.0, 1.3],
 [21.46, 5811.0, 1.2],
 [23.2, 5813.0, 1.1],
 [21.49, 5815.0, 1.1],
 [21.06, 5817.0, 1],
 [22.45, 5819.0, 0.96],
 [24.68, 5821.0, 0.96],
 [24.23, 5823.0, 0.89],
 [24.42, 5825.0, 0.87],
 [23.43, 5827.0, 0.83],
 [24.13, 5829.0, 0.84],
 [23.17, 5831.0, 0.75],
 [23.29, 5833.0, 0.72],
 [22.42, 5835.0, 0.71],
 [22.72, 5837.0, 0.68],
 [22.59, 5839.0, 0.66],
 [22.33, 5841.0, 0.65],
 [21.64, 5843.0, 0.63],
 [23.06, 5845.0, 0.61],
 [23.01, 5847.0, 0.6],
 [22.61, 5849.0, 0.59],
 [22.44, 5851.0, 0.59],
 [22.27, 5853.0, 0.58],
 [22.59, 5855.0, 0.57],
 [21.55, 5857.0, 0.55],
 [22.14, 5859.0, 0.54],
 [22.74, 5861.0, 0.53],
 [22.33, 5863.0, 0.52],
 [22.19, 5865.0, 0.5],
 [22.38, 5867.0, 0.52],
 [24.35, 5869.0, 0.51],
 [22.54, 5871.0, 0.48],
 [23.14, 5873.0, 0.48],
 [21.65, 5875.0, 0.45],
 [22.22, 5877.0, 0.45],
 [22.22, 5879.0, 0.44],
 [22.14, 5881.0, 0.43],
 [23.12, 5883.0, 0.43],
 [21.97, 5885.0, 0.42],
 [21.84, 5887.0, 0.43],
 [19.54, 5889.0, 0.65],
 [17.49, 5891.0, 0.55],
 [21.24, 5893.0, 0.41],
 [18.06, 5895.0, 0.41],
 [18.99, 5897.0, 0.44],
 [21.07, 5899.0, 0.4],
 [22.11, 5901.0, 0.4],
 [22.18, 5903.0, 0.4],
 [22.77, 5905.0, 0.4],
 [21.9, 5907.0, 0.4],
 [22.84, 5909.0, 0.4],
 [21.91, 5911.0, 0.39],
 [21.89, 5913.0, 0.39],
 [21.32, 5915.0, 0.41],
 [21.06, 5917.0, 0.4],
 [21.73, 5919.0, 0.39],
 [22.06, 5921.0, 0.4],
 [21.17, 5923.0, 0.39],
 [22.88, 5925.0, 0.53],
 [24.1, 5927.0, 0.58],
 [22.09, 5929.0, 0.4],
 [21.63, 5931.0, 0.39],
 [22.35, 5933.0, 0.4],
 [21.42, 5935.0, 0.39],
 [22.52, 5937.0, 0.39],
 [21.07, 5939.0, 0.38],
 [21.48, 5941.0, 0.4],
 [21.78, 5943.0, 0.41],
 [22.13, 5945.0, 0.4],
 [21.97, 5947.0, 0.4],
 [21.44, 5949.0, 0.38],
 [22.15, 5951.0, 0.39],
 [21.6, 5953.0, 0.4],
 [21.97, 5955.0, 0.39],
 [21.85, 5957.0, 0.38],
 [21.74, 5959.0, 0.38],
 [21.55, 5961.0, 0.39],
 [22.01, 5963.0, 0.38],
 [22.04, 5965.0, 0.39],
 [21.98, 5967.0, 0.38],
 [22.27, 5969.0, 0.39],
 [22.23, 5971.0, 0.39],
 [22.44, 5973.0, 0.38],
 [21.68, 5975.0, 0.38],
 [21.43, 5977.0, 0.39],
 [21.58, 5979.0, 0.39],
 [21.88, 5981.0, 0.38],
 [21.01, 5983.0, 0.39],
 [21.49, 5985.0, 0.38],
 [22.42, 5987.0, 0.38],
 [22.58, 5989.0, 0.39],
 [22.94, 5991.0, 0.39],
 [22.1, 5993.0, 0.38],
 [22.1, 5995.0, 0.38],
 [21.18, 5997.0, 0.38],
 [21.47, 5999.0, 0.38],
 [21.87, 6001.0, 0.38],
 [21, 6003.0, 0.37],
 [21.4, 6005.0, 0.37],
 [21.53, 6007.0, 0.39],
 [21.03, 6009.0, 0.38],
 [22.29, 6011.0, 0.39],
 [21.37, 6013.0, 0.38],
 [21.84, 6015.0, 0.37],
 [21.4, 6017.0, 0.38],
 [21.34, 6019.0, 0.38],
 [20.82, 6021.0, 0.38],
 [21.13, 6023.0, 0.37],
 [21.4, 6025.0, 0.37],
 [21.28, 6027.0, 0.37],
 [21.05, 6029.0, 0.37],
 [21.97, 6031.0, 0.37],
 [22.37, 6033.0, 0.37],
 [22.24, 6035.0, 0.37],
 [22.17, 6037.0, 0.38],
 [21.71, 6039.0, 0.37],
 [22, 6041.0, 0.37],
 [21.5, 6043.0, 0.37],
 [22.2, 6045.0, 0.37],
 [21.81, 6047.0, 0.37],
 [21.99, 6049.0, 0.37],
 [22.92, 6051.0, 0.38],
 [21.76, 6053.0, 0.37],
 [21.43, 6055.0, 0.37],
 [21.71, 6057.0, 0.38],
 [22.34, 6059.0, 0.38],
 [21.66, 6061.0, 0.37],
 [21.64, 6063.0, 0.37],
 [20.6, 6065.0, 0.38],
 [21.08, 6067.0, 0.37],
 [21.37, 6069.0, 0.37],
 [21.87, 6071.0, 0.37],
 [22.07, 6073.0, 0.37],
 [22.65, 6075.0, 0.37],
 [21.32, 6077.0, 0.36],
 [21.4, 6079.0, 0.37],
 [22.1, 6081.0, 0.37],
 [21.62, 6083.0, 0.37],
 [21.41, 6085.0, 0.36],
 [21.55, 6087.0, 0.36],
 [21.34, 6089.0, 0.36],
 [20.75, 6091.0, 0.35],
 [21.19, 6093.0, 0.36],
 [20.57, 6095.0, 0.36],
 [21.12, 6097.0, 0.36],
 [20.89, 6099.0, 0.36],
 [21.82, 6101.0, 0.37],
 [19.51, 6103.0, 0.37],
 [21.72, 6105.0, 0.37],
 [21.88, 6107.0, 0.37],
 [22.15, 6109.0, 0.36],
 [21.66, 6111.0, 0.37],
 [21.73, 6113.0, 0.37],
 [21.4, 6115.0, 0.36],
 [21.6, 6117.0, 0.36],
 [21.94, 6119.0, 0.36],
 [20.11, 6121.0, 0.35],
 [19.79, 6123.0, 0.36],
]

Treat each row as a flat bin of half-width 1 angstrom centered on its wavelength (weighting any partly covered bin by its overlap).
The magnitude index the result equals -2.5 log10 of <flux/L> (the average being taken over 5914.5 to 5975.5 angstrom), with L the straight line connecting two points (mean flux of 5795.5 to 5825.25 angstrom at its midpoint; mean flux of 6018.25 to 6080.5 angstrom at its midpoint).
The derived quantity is 0.02 mag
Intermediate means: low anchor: 23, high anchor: 21.7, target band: 21.9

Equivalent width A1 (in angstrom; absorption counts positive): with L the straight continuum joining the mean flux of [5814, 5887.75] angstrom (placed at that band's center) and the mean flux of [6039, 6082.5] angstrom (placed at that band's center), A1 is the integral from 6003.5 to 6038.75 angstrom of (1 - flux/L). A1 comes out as 0.6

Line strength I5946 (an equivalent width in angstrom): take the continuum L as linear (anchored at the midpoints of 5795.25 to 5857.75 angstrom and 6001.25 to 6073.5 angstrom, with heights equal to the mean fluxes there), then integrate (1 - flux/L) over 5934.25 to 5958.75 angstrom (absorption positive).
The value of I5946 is 0.4 angstrom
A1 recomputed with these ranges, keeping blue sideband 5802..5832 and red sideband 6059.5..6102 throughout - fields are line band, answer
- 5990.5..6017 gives 0.4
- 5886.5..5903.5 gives 1.9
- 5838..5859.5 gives 0.6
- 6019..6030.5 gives 0.3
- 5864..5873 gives 0.0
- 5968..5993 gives 0.2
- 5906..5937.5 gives 0.7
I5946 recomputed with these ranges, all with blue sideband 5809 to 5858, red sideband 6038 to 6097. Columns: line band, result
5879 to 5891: 0.6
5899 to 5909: 0.1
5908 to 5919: 0.3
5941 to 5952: 0.2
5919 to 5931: 0.0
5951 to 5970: 0.2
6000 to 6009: 0.2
